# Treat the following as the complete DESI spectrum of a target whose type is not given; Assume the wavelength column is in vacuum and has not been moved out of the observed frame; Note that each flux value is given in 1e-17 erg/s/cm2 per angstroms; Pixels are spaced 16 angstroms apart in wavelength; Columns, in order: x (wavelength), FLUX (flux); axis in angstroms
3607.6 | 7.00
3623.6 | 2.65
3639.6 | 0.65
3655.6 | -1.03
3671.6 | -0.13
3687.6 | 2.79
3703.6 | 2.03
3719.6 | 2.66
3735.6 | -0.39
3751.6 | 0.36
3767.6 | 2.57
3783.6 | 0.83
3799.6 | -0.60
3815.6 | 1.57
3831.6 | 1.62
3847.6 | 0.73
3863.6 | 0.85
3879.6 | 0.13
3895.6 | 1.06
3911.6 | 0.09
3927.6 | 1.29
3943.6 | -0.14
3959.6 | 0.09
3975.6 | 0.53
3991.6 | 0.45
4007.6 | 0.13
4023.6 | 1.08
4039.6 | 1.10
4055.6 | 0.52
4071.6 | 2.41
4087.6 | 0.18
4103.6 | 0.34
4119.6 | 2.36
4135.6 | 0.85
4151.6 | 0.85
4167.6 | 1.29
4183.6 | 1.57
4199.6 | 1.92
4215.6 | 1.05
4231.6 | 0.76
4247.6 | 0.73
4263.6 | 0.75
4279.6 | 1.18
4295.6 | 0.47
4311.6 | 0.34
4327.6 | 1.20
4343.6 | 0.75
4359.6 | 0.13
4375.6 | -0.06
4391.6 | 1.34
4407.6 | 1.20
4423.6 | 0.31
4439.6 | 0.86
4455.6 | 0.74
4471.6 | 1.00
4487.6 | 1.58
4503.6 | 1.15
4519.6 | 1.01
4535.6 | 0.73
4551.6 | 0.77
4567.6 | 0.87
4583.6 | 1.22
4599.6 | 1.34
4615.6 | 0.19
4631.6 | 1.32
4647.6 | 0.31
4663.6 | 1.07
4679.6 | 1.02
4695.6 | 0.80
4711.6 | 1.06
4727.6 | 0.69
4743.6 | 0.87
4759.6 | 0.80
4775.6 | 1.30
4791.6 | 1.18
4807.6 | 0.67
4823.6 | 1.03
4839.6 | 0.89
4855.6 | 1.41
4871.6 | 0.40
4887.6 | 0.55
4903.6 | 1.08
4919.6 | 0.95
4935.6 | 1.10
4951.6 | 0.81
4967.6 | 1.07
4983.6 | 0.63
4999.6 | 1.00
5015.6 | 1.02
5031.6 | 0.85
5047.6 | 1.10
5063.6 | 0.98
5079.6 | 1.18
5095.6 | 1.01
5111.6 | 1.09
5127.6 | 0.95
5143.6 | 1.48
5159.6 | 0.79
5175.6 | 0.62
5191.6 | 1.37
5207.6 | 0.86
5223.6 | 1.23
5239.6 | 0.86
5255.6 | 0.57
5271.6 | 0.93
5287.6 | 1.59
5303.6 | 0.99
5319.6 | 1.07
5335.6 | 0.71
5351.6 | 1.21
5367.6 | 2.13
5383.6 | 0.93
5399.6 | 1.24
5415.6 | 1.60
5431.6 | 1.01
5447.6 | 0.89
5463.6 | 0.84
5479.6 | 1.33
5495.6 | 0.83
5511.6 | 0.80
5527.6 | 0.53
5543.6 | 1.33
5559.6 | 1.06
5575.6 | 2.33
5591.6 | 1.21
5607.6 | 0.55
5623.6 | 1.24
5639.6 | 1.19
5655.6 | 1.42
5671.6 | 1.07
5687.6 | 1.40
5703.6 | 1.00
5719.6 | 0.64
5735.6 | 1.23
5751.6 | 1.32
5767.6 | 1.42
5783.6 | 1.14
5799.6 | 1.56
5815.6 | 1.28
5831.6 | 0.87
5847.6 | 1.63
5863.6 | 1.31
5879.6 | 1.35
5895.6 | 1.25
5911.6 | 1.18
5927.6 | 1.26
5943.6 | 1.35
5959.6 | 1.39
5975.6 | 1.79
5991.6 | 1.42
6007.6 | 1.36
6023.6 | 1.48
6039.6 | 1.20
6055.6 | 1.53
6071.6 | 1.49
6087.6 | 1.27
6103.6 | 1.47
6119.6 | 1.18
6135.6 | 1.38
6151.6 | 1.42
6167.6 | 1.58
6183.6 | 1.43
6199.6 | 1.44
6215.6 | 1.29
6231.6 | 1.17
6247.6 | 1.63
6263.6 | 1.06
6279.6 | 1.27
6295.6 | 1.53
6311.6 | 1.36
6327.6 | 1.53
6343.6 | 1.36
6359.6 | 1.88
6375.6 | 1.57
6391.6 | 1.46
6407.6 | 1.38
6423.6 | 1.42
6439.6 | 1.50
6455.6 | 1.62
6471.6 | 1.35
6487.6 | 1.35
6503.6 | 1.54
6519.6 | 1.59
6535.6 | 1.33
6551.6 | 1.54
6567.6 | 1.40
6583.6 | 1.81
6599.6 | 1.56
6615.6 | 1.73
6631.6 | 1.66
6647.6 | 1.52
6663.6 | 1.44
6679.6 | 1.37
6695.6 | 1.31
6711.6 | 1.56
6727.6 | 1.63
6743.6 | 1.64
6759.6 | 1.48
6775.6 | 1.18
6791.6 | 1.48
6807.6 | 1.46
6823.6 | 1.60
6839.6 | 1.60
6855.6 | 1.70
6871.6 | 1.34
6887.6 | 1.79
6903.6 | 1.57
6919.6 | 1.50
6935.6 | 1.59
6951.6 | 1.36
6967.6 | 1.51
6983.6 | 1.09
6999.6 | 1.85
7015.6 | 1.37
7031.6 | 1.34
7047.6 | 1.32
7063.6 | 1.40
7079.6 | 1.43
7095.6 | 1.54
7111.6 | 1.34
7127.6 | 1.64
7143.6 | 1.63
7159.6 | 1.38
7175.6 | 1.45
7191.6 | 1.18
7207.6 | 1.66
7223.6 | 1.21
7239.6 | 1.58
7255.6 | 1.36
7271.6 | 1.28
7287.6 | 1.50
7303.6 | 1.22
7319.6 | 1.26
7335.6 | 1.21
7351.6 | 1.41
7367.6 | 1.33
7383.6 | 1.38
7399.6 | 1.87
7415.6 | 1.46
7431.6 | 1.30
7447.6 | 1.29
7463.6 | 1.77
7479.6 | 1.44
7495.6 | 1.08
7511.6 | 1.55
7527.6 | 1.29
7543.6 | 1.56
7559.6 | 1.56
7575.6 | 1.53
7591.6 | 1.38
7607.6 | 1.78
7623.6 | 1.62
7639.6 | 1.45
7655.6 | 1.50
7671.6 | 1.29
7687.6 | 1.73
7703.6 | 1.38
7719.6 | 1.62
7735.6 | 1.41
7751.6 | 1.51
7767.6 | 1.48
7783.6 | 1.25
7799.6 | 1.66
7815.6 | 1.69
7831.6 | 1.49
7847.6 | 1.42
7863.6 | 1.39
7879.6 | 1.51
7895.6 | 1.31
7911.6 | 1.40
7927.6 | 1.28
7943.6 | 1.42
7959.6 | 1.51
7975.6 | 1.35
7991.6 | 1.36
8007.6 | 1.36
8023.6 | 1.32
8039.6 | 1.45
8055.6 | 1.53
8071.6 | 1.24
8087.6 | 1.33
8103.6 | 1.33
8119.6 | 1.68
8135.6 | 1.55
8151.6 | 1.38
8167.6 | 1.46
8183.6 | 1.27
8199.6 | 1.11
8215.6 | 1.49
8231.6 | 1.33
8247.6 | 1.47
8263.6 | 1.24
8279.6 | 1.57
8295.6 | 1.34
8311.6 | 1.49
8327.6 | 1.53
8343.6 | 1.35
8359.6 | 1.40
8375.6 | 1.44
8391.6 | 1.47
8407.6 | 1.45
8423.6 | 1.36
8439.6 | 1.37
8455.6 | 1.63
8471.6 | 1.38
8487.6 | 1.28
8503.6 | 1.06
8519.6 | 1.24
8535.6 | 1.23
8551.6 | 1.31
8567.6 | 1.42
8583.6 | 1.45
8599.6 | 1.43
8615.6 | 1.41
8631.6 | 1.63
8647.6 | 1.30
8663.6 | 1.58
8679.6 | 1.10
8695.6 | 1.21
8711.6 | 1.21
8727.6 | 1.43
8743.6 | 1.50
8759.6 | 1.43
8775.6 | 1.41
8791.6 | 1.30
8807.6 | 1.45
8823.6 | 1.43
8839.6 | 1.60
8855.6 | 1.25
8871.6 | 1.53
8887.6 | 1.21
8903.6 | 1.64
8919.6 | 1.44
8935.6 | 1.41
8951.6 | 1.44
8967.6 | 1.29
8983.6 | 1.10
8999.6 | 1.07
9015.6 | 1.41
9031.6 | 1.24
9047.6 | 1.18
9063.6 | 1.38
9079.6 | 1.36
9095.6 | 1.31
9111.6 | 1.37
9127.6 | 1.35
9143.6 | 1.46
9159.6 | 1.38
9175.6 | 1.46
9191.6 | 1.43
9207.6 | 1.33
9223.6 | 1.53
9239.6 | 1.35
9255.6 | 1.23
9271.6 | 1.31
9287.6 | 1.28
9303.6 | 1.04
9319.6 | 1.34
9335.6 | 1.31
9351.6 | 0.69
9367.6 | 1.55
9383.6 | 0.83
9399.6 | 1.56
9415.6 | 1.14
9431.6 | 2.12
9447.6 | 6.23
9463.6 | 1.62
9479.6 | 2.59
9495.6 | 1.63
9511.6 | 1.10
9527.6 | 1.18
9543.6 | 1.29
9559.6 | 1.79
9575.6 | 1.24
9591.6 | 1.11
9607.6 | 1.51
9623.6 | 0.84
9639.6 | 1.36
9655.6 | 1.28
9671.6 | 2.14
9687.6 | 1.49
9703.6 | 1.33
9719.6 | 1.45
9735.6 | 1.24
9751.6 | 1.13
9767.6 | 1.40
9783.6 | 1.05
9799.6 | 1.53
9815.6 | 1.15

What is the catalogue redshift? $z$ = 0.44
